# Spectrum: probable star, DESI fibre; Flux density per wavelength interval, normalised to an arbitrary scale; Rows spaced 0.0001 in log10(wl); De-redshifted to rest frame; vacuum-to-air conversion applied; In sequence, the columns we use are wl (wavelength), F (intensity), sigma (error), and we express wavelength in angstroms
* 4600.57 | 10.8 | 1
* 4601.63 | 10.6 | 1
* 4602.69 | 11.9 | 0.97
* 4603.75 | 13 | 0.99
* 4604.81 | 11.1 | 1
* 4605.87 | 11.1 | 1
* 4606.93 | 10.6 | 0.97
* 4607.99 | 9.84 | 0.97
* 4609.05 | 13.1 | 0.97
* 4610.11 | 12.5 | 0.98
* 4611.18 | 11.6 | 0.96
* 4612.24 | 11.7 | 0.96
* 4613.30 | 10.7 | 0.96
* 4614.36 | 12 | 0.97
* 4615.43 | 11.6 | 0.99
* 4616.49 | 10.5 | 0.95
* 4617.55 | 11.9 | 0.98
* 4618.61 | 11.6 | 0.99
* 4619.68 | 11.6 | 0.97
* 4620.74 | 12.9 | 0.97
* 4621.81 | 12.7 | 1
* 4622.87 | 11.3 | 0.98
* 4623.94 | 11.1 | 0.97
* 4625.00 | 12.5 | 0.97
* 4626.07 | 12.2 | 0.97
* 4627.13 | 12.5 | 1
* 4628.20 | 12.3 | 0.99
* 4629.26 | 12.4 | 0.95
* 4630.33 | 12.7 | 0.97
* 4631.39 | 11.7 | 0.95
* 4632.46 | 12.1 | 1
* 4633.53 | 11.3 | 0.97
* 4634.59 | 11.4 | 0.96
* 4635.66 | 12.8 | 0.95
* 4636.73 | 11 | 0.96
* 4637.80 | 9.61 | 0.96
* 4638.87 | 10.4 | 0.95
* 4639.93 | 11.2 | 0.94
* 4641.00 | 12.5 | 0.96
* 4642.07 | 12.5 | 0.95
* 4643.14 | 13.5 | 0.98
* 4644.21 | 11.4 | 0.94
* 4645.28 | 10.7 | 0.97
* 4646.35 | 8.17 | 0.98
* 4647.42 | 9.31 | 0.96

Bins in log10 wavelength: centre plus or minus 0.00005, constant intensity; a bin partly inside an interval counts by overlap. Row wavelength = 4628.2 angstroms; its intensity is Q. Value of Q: 12.3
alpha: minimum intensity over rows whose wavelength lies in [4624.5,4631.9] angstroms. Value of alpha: 11.7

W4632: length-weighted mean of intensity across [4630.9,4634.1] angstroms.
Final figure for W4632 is 11.7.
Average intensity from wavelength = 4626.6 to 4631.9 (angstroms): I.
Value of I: 12.3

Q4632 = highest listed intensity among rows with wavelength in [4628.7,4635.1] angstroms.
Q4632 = 12.7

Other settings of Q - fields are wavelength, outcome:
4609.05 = 13.1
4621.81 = 12.7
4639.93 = 11.2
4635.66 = 12.8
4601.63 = 10.6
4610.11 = 12.5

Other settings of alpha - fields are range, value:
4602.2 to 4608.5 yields 9.84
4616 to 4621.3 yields 10.5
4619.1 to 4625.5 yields 11.1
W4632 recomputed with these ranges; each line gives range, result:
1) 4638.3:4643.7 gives 12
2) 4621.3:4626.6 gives 12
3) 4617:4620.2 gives 11.7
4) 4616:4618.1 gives 11.3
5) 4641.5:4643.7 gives 13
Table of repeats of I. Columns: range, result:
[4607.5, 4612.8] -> 11.8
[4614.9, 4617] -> 11.1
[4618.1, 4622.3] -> 12.2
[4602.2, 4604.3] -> 12.4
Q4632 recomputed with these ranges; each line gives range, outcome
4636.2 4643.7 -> 13.5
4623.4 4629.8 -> 12.5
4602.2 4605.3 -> 13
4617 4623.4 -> 12.9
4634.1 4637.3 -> 12.8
